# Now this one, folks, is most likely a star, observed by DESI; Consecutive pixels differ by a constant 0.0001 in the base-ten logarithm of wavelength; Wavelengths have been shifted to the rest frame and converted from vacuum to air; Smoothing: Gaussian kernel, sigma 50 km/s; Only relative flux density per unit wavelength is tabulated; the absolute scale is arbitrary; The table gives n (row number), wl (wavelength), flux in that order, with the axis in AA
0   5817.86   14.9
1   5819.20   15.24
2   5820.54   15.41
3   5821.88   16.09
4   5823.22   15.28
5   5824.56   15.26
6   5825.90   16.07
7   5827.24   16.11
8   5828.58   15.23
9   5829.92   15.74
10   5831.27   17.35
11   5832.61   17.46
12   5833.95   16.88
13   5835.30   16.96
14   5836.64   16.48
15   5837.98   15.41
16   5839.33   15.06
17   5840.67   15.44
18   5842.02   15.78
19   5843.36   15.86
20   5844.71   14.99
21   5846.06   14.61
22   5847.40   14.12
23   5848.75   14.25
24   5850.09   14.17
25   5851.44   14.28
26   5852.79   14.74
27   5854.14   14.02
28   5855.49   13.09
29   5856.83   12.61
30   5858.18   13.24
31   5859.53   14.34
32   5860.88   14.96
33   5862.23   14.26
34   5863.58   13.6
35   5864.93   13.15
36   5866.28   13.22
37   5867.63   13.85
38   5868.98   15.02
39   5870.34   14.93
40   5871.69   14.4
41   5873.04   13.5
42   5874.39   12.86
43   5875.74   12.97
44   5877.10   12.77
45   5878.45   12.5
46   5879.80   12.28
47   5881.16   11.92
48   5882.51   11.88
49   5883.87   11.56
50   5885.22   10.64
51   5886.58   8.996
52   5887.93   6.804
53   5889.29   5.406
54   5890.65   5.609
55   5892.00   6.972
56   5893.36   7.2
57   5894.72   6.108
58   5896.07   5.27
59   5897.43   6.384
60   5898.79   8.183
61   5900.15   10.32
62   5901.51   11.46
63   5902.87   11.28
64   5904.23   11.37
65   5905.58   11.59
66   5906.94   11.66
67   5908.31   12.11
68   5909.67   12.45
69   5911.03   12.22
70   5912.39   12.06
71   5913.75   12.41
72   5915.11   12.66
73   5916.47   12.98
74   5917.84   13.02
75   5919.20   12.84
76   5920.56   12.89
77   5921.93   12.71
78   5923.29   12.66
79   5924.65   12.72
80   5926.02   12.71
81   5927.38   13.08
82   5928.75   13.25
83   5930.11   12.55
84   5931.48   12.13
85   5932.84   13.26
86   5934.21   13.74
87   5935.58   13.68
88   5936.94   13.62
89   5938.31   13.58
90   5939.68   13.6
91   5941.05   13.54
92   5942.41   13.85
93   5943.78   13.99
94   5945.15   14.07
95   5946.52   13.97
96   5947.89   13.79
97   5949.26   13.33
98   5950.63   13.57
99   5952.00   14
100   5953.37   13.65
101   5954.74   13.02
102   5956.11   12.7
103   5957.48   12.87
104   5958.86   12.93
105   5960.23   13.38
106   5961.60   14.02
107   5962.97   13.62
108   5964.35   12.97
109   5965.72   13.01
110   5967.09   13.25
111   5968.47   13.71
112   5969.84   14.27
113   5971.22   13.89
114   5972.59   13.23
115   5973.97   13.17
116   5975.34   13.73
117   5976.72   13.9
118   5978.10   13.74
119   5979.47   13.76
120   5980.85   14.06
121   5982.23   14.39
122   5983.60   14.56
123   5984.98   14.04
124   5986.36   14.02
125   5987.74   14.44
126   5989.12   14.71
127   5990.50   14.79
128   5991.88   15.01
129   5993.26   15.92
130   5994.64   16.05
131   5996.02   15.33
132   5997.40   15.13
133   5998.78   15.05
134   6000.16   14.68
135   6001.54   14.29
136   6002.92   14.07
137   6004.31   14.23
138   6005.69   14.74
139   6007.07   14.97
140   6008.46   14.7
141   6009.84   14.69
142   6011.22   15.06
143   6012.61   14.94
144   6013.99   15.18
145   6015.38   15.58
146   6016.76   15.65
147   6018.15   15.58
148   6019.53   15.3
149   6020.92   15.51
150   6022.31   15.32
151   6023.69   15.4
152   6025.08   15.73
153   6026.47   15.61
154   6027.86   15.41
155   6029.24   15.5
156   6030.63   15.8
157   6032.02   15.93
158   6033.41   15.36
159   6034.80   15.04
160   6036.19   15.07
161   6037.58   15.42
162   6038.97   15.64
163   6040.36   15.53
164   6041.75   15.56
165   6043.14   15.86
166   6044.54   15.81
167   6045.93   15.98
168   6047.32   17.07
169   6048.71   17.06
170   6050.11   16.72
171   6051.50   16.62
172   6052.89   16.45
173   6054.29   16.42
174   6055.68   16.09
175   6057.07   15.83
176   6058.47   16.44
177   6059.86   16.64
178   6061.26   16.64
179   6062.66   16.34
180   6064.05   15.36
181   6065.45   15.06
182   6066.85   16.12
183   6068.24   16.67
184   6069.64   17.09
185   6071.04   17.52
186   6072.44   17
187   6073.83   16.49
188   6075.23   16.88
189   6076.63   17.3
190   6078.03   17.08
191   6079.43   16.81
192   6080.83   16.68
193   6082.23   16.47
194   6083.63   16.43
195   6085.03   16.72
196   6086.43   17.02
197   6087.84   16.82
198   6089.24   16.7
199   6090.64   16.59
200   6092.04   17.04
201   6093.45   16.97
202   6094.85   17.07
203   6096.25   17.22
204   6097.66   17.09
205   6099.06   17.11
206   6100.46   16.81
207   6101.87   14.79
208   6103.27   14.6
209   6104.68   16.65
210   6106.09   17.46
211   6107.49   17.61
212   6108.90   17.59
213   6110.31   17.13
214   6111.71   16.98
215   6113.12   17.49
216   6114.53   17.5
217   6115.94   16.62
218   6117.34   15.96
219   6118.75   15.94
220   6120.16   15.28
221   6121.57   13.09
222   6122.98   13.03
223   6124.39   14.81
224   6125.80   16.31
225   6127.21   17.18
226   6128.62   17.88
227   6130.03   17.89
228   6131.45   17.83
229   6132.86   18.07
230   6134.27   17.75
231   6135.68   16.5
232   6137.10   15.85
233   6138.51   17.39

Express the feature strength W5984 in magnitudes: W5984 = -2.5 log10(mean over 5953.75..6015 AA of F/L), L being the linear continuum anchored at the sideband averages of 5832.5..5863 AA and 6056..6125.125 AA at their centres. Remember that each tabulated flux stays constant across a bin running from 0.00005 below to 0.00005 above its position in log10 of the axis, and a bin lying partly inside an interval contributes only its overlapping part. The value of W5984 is 0.11 mag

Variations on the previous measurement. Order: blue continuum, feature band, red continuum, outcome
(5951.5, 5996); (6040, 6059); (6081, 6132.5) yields -0.06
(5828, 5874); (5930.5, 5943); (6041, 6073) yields 0.15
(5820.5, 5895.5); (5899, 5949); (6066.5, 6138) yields 0.13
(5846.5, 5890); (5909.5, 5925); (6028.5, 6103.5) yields 0.09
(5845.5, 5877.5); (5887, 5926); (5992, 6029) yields 0.35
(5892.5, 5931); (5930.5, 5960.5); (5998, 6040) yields -0.08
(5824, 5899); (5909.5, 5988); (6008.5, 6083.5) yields 0.08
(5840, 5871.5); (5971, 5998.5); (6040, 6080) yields 0.09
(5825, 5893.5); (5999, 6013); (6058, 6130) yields 0.05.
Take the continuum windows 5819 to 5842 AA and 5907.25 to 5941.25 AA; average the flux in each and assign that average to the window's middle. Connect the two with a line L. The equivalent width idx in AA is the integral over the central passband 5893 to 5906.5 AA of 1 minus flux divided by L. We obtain 4.6 AA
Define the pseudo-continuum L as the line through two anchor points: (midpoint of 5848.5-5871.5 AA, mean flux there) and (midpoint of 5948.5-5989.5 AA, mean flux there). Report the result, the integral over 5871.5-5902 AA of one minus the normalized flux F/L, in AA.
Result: 9.1 AA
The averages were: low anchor 14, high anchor 13.7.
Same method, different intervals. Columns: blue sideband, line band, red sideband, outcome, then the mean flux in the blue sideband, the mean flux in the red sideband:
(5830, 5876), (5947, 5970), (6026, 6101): 3.1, 14.7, 16.4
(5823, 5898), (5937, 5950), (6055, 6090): 0.6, 13.1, 16.6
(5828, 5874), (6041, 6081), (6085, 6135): -0.5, 14.8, 16.6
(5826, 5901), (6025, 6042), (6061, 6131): 0.1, 12.8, 16.5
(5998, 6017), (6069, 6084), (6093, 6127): -1.0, 14.8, 16.3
